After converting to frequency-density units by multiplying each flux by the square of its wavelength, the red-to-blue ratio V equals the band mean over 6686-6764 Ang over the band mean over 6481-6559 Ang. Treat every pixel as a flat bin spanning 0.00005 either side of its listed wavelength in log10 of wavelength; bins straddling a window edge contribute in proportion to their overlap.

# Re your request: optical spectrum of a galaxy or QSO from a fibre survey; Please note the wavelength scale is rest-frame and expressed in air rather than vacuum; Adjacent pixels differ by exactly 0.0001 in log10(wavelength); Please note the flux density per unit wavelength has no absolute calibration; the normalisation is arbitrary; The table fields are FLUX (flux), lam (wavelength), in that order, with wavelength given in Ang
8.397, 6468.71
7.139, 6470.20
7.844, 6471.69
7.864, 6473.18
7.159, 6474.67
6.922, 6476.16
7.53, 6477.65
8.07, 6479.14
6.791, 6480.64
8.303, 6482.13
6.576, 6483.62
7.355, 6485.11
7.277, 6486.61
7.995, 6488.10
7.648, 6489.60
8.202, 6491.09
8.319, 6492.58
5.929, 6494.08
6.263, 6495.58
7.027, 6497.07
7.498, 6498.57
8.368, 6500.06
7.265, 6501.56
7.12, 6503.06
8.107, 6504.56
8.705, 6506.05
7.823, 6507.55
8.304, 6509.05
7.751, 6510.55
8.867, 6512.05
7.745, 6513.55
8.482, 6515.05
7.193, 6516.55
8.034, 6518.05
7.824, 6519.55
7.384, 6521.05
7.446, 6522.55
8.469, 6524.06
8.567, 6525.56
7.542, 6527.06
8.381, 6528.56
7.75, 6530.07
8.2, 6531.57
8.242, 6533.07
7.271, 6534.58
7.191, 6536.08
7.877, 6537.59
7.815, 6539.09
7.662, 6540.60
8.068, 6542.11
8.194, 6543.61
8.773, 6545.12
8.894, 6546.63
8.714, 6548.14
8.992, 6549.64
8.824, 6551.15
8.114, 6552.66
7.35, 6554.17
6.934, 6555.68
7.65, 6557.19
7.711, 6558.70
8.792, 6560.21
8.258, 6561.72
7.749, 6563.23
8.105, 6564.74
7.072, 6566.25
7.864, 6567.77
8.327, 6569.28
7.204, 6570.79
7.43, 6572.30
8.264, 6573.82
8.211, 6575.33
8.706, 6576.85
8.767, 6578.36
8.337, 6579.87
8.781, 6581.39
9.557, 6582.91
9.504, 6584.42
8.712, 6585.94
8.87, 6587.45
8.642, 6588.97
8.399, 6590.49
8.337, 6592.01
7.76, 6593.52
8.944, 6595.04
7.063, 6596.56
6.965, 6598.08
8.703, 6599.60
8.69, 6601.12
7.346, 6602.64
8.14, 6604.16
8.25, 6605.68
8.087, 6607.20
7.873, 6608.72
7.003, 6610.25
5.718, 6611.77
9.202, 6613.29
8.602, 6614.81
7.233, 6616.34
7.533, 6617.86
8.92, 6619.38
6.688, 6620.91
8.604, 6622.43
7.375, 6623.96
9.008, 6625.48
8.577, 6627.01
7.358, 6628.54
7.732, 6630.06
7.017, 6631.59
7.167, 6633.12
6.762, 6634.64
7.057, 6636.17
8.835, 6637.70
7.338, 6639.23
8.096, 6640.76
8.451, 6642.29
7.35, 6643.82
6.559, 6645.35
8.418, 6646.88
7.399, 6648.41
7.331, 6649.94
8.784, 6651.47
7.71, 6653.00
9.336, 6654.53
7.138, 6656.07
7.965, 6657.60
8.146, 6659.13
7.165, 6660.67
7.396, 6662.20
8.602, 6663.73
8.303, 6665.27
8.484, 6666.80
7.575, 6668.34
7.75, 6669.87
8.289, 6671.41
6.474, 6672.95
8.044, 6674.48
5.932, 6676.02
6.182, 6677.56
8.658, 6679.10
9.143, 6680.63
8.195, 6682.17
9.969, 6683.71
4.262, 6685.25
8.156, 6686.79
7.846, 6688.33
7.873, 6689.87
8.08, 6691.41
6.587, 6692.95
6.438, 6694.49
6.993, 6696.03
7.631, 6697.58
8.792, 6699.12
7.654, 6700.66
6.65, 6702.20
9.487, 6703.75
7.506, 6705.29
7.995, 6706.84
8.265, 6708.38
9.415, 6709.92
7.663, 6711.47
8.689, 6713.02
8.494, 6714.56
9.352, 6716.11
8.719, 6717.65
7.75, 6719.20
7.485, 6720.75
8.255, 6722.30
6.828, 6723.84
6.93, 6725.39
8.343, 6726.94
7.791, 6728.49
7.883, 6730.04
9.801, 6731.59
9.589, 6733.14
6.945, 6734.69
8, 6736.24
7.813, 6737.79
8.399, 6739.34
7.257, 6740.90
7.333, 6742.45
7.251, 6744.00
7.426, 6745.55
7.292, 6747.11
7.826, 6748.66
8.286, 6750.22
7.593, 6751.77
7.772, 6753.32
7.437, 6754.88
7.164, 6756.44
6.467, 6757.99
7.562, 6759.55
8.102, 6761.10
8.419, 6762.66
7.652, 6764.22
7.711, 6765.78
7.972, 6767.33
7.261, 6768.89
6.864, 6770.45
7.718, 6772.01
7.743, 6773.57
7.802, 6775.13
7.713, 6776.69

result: 1.07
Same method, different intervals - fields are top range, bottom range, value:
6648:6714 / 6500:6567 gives 1.02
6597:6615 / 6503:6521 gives 1.01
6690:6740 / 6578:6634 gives 1.02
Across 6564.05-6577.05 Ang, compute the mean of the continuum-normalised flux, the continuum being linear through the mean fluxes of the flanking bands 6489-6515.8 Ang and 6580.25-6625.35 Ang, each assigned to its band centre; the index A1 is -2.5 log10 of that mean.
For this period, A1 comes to 0.02 mag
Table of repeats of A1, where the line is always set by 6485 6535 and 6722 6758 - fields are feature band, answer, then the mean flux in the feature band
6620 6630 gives -0.02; 7.93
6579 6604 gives -0.09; 8.41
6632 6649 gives 0.03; 7.57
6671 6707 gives 0.02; 7.6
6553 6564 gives 0.00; 7.79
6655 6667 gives -0.02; 7.91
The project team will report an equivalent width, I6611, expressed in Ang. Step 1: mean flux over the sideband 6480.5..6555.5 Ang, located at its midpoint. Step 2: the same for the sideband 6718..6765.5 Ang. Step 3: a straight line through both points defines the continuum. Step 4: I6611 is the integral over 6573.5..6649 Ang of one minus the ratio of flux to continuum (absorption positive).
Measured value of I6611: -2.0 Ang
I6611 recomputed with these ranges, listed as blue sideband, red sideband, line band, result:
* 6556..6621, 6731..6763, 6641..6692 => 1.0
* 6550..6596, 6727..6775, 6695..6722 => -0.9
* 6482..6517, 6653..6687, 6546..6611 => -3.9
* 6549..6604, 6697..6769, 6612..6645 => 1.2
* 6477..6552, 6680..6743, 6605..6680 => 1.7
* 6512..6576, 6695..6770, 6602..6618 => 0.4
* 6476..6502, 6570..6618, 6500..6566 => -2.3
